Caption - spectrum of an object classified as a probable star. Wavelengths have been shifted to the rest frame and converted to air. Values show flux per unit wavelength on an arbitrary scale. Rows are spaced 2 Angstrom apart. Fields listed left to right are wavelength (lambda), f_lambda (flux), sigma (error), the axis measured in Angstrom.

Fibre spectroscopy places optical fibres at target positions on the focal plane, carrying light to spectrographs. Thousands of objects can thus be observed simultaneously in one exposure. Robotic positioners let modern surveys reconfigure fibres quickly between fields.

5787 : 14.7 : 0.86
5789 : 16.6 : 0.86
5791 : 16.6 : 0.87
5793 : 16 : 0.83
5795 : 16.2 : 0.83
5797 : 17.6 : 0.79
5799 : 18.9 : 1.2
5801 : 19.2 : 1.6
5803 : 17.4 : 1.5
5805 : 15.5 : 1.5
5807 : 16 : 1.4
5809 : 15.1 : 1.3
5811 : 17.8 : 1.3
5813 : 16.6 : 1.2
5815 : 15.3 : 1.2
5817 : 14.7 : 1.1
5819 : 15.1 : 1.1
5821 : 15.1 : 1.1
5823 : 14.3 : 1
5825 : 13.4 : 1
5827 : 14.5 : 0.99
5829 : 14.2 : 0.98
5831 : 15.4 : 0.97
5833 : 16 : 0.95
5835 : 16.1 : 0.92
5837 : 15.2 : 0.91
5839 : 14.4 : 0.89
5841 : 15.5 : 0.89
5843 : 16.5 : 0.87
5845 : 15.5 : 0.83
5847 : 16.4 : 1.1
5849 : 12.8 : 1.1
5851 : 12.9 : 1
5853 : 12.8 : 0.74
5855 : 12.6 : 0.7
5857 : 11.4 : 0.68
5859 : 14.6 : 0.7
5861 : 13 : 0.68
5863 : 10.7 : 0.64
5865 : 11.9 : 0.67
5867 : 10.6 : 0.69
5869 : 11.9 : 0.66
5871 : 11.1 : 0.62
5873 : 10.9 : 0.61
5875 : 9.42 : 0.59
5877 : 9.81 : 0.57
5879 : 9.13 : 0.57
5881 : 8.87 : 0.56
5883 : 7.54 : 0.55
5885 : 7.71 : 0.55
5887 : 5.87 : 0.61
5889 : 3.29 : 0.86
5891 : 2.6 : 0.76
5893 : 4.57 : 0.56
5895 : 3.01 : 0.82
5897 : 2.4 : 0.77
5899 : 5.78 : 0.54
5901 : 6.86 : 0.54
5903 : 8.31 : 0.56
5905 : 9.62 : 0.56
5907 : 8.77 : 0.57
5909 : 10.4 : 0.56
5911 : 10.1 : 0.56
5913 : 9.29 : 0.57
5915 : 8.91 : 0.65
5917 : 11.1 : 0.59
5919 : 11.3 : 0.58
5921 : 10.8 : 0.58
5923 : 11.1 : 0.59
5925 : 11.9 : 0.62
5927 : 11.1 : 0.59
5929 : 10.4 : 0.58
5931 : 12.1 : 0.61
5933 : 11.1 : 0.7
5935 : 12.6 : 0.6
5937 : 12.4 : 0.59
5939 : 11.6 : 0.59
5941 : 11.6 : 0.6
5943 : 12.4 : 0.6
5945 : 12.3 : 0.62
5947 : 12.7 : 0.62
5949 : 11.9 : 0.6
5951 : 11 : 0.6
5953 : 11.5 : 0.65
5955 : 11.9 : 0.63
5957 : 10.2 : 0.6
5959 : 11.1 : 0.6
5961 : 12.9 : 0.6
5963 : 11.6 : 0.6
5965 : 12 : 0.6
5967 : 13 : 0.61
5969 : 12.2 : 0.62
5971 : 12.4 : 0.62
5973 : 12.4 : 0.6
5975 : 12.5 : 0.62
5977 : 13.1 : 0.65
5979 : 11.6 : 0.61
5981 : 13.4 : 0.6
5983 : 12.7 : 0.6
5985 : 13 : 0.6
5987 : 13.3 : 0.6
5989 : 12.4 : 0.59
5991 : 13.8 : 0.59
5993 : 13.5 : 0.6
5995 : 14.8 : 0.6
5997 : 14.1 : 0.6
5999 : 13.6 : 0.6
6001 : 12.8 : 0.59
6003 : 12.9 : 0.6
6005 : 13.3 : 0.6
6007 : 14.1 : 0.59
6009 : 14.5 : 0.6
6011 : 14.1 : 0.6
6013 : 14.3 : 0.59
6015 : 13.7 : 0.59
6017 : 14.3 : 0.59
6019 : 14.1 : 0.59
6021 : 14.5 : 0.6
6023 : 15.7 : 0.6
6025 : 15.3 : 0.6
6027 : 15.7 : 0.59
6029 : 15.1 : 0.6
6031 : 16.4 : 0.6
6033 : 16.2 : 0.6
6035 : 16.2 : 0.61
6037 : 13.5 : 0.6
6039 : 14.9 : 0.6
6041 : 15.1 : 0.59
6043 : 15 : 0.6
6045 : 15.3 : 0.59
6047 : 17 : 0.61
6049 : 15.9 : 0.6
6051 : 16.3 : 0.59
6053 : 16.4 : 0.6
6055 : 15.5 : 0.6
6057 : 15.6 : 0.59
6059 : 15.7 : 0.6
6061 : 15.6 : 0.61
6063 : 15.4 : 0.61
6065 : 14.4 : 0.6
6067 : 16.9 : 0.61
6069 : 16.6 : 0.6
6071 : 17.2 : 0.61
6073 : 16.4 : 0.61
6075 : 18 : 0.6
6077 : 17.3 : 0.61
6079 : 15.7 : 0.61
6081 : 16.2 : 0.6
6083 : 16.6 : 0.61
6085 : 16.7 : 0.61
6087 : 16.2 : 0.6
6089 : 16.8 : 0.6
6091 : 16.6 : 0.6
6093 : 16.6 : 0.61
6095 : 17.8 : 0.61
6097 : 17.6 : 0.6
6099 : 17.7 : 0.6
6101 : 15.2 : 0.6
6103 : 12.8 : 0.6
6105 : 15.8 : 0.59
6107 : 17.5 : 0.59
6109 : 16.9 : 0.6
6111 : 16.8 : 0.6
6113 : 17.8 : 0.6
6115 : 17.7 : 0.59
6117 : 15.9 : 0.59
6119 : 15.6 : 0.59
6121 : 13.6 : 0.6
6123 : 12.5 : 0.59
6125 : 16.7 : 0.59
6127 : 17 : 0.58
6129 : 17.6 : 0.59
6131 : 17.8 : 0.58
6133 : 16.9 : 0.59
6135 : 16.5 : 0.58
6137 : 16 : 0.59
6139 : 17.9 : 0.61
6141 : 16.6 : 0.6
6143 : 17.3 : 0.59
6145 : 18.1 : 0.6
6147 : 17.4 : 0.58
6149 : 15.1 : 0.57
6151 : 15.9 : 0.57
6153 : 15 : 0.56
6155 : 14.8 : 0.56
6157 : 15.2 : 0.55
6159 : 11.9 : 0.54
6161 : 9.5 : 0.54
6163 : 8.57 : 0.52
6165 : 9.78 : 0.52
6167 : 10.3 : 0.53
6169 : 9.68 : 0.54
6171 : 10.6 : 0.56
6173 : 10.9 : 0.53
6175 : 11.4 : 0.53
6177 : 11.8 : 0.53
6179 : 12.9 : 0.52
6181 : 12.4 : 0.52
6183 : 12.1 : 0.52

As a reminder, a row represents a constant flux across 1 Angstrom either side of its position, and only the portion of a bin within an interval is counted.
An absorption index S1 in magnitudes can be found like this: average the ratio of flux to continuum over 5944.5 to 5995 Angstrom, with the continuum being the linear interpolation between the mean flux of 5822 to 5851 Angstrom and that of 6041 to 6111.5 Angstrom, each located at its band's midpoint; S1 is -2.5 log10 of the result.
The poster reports 0.26 mag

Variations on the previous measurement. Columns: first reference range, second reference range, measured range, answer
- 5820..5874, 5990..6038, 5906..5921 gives 0.36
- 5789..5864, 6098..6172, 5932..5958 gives 0.27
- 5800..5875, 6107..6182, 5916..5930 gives 0.28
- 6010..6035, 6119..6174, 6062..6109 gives -0.12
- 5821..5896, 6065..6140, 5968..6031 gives 0.06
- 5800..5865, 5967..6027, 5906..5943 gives 0.27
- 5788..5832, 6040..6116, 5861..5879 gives 0.43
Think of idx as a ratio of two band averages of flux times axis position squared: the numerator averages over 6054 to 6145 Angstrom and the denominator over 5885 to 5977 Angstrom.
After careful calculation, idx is 1.7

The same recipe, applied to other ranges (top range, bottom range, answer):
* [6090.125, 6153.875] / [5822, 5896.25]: 1.57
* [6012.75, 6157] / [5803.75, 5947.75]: 1.49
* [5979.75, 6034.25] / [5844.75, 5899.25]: 1.55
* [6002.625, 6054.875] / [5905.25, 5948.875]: 1.40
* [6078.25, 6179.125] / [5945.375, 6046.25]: 1.17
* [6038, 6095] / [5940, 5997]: 1.34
